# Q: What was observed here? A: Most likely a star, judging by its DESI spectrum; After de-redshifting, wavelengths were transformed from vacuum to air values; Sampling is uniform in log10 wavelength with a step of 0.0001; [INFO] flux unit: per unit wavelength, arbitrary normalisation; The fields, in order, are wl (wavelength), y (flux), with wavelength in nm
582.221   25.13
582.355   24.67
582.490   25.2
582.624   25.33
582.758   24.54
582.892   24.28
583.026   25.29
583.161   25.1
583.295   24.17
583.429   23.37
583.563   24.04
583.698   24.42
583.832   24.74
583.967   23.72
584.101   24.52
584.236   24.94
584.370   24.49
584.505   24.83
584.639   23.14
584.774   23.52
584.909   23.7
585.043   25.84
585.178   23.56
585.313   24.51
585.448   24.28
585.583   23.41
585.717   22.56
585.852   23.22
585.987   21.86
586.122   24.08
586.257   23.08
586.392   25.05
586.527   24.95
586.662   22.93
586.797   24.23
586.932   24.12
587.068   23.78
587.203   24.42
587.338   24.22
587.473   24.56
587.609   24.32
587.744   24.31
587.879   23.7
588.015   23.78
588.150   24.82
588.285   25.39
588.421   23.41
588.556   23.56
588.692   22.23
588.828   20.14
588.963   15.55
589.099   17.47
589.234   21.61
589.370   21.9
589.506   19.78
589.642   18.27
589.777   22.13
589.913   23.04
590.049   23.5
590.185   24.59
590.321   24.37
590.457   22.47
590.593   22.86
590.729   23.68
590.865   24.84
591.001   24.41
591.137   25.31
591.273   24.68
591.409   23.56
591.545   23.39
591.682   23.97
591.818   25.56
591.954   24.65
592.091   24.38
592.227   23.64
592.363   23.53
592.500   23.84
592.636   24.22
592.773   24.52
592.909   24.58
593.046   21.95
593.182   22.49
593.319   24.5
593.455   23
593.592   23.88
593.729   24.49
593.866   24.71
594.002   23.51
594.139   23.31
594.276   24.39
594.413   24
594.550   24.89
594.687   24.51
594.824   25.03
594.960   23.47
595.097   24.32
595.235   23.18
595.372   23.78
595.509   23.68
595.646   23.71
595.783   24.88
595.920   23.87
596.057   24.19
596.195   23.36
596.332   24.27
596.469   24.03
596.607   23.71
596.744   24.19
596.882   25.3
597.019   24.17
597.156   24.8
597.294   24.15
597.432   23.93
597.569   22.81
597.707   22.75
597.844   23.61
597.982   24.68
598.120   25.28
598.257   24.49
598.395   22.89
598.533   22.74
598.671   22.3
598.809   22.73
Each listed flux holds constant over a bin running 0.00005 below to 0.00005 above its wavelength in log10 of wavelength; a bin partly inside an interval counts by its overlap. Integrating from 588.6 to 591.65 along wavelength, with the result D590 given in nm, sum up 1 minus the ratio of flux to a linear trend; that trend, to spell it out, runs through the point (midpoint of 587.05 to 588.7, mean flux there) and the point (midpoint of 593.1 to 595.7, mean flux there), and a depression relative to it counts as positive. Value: 0.22 nm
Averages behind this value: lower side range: 24.1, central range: 22.3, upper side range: 23.9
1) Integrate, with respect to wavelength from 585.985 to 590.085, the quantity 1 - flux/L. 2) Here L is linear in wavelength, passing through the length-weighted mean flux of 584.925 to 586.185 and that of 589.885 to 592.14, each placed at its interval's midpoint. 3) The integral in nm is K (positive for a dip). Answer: 0.19 nm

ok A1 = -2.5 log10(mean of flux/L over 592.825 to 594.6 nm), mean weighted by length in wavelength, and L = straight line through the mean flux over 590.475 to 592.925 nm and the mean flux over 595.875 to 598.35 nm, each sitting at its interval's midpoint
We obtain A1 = 0.01 mag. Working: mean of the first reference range 24.2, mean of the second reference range 24.1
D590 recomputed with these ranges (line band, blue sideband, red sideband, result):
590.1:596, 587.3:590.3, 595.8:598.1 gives -0.20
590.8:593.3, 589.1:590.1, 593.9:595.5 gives -0.17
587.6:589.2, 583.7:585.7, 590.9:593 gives 0.13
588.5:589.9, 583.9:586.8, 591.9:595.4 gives 0.21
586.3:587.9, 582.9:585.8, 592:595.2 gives -0.01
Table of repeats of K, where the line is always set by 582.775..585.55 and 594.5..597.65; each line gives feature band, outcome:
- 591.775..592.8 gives 0.00 nm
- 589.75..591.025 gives 0.03 nm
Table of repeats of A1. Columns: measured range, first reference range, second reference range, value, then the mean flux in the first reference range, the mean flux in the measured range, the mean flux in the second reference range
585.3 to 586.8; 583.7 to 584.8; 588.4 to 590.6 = -0.014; 24.3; 23.6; 21.5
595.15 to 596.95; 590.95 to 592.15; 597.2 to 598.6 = -0.003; 24.4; 24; 23.7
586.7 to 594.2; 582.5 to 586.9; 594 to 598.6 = 0.034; 24.1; 23.3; 24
